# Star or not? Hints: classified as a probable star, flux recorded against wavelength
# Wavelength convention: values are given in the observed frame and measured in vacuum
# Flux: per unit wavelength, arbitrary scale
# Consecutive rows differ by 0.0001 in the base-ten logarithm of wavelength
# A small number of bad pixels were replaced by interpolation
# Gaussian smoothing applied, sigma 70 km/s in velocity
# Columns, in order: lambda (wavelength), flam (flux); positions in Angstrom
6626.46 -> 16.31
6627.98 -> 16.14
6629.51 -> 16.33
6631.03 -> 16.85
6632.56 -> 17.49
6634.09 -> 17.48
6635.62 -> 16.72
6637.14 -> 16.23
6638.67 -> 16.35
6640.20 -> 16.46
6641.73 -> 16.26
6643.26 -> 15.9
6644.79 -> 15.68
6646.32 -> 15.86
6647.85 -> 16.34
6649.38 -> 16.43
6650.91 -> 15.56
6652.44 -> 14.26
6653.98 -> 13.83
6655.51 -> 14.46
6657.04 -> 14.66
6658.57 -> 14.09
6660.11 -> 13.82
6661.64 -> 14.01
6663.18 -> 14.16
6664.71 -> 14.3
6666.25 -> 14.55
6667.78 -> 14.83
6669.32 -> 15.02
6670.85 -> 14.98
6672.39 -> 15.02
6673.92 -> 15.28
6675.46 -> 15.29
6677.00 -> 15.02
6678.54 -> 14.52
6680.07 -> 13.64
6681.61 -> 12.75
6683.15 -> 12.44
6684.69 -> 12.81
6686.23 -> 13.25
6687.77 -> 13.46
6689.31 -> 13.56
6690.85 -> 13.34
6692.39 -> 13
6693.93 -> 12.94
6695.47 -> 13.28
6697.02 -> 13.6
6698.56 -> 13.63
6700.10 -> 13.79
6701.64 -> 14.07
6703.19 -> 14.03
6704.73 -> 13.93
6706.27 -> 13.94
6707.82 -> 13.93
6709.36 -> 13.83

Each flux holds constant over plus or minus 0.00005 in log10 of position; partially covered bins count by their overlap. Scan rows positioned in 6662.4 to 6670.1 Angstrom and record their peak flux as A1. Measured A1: 15.02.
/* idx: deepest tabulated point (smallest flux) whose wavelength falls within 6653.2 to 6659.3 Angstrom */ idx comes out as 13.83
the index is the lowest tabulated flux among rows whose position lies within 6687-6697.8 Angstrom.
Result 12.94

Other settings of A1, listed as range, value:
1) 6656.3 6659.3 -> 14.66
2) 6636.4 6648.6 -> 16.46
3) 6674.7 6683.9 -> 15.29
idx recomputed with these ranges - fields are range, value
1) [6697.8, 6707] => 13.63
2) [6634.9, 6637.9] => 16.23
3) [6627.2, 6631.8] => 16.14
